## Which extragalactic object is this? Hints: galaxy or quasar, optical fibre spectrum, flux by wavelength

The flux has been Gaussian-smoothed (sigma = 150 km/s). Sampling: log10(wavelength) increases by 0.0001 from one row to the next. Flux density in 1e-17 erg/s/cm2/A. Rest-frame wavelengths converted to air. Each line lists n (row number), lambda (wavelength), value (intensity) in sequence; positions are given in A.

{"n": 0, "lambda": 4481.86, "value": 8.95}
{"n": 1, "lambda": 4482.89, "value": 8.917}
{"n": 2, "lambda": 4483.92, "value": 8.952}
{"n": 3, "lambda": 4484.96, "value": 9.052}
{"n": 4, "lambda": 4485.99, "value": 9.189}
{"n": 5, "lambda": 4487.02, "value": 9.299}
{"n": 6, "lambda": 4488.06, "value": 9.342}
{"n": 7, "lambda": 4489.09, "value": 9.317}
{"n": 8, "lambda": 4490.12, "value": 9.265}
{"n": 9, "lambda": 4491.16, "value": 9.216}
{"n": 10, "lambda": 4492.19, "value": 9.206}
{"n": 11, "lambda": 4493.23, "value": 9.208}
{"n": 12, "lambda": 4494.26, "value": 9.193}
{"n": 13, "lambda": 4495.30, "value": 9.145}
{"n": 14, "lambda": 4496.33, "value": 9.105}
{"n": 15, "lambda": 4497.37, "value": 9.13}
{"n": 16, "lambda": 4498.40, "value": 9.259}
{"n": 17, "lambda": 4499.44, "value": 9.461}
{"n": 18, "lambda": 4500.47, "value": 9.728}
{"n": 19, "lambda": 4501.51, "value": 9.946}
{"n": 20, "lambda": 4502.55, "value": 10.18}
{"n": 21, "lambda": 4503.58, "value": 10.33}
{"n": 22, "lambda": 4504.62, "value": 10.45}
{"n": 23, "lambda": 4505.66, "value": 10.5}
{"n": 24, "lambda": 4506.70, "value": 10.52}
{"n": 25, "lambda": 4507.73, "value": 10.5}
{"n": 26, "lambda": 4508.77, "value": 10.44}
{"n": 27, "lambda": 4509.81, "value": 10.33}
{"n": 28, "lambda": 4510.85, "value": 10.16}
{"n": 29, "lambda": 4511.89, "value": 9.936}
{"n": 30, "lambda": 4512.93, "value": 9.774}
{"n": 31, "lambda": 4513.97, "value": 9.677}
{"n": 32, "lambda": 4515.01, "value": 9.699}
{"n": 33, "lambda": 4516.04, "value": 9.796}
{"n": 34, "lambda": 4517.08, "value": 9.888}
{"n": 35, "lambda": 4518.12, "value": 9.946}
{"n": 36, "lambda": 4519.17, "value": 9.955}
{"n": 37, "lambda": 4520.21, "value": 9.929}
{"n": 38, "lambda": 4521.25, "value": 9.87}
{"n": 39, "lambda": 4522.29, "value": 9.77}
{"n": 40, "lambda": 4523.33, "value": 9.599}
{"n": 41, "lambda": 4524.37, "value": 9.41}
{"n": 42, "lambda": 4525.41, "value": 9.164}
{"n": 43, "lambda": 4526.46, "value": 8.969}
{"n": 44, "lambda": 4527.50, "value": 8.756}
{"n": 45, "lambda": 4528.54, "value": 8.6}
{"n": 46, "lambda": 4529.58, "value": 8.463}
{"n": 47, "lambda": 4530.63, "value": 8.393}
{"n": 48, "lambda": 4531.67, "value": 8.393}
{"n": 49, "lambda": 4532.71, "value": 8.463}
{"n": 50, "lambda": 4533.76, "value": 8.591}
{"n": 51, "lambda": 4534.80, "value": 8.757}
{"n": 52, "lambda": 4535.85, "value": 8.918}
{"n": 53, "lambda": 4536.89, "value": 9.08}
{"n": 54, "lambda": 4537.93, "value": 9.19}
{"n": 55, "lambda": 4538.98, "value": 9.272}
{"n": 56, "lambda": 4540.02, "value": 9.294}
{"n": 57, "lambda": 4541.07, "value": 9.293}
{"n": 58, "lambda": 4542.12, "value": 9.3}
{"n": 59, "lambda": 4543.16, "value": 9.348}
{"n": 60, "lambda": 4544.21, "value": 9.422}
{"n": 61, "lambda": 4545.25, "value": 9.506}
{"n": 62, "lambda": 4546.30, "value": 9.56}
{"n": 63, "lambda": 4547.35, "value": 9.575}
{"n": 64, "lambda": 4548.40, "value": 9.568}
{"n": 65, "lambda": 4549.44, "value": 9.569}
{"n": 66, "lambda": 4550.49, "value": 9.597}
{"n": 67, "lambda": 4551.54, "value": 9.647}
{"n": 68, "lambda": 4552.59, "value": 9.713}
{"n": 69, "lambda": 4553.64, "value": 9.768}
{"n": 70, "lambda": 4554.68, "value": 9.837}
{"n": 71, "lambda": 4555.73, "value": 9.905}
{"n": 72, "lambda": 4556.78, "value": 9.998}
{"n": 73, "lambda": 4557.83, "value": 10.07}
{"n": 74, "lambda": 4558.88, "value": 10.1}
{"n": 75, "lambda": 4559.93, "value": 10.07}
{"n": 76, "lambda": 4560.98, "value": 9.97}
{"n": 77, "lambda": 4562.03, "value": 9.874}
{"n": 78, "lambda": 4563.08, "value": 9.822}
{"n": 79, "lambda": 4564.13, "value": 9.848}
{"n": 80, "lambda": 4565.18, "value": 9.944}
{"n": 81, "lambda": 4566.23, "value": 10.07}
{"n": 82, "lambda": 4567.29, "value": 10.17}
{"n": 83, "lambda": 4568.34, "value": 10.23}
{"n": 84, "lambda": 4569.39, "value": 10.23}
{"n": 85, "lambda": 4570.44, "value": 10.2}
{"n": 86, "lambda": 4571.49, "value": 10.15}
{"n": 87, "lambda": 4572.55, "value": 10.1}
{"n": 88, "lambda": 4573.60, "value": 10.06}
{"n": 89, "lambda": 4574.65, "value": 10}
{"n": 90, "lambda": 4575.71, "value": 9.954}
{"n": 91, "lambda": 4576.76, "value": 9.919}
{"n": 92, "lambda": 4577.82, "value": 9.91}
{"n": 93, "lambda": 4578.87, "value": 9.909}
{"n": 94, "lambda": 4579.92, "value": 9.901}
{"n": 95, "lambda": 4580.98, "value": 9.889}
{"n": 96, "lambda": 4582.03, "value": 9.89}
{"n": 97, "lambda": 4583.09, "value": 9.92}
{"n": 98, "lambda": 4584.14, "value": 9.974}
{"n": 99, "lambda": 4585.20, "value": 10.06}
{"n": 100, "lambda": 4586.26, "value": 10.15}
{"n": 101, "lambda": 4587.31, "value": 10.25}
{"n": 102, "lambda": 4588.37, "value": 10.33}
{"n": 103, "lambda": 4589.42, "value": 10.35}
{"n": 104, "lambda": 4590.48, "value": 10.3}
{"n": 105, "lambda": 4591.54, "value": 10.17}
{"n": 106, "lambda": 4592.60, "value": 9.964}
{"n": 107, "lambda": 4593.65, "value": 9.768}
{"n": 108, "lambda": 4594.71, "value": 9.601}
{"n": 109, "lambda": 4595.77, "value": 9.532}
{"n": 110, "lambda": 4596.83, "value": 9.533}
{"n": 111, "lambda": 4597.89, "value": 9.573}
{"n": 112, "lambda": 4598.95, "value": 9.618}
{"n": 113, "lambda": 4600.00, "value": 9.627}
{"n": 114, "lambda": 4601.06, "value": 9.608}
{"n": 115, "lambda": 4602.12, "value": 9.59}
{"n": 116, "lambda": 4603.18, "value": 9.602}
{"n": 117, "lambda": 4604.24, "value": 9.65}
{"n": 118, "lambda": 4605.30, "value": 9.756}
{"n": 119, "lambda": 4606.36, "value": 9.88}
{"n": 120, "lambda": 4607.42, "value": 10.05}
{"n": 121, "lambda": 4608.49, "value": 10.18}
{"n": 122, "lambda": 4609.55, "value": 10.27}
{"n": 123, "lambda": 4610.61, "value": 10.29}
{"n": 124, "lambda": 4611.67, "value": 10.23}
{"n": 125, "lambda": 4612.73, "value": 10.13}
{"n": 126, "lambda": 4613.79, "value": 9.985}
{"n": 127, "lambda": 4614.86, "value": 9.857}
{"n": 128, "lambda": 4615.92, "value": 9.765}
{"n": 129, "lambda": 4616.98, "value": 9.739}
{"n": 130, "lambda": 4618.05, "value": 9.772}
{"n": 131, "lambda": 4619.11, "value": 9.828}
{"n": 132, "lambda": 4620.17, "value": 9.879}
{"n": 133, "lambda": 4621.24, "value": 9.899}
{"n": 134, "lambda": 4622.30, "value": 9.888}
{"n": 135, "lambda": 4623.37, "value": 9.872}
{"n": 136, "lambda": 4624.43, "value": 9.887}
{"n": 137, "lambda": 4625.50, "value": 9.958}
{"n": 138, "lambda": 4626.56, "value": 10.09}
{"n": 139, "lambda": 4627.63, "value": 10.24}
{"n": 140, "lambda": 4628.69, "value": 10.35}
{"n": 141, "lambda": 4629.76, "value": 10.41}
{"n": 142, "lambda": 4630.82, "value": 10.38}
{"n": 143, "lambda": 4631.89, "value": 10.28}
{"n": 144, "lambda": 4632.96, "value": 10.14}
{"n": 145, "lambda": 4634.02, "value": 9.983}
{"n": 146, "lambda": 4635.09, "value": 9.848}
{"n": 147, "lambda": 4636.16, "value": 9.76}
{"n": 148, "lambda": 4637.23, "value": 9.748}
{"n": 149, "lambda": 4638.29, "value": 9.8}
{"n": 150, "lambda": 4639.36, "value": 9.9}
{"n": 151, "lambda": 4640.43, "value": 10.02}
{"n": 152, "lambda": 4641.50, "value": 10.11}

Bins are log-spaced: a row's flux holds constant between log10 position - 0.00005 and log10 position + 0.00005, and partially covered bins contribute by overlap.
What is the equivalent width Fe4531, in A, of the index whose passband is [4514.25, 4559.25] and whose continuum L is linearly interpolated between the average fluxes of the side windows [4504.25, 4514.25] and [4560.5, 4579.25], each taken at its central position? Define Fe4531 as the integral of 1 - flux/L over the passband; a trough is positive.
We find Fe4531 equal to 3.3 A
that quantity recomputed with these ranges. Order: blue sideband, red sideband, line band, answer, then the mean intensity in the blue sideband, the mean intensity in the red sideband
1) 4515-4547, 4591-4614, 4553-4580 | -1.3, 9.24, 9.85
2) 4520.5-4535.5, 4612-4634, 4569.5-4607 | -1.1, 8.96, 10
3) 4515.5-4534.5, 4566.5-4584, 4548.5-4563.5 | -0.2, 9.22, 10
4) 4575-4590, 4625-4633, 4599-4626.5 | 0.8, 10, 10.2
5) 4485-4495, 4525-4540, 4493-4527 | -2.9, 9.24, 8.8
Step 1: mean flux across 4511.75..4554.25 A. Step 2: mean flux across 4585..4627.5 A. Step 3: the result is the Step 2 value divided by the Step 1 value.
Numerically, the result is 1.06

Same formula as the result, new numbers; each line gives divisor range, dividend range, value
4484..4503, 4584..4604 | 1.06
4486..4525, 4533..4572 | 0.99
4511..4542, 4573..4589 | 1.08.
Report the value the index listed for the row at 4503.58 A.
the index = 10.33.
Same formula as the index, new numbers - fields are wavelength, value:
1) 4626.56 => 10.09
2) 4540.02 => 9.294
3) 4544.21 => 9.422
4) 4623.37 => 9.872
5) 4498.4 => 9.259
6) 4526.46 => 8.969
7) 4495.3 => 9.145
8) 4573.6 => 10.06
